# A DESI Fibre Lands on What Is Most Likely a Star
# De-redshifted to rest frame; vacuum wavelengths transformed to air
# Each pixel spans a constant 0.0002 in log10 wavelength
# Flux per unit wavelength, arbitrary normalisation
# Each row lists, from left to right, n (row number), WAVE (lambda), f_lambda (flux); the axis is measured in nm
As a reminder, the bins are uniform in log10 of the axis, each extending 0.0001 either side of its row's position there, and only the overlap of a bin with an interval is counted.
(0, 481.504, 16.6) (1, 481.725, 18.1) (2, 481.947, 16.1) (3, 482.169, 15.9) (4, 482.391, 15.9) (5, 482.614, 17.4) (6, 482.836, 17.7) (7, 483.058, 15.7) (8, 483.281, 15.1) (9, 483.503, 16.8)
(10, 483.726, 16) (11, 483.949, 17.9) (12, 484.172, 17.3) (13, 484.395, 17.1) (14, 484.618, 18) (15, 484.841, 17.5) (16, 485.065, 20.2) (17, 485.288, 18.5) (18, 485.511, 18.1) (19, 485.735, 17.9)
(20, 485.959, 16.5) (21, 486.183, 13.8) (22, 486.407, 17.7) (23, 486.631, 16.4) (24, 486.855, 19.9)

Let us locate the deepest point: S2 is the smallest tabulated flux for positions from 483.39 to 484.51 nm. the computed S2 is 16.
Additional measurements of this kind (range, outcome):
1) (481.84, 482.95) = 15.9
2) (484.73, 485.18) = 17.5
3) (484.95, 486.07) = 16.5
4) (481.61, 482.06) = 16.1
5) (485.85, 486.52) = 13.8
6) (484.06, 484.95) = 17.1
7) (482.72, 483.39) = 15.1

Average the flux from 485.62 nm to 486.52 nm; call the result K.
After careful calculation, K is 16.5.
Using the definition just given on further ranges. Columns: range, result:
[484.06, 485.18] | 18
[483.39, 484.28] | 17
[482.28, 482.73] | 16.6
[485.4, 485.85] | 18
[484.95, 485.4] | 19.3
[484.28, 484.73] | 17.6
